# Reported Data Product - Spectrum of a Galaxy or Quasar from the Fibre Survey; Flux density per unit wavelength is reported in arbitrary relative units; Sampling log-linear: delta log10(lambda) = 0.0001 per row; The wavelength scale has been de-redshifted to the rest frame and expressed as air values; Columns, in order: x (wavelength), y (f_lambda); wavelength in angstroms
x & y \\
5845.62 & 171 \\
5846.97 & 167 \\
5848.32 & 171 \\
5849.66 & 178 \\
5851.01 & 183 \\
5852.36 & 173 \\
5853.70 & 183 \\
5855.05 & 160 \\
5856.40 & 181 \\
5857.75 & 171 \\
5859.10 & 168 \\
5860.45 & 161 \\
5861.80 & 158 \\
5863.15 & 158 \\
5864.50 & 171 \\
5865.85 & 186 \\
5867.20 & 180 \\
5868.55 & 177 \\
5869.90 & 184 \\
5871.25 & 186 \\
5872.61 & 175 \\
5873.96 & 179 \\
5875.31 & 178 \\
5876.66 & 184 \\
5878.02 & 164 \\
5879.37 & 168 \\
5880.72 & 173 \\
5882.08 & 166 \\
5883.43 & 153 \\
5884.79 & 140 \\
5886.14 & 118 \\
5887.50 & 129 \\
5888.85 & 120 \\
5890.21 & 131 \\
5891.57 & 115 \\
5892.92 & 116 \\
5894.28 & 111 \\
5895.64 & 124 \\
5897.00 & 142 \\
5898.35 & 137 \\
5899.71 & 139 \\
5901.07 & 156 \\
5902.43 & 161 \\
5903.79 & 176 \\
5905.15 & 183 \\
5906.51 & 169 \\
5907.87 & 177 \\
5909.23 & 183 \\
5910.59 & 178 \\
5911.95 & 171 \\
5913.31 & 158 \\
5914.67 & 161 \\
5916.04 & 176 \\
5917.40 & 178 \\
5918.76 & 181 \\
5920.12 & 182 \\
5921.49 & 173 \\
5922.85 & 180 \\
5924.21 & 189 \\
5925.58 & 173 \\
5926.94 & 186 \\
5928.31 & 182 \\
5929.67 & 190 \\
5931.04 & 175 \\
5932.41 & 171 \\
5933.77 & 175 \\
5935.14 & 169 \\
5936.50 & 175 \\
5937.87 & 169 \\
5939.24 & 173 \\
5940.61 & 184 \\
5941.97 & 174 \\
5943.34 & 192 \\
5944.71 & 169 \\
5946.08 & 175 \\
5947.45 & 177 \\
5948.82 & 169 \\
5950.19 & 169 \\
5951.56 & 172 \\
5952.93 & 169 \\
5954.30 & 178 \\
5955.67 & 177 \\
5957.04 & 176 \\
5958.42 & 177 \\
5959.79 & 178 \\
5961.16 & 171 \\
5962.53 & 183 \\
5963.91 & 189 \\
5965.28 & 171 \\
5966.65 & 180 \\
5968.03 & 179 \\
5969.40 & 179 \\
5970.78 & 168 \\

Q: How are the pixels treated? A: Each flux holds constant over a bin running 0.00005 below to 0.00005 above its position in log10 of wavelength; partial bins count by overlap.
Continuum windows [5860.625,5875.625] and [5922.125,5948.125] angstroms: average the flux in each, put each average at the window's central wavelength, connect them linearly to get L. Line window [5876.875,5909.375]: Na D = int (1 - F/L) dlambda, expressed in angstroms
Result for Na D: 5.2 angstroms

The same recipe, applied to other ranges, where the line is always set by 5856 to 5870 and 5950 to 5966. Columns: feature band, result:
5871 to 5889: 1.3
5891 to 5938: 2.4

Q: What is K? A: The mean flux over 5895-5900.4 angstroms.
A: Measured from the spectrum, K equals 136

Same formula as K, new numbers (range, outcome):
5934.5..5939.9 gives 172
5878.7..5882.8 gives 169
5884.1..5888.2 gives 129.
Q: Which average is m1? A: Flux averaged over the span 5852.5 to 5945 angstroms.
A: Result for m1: 166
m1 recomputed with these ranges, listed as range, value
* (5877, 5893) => 143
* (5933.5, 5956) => 174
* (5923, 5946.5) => 178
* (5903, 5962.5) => 176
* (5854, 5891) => 164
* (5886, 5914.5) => 148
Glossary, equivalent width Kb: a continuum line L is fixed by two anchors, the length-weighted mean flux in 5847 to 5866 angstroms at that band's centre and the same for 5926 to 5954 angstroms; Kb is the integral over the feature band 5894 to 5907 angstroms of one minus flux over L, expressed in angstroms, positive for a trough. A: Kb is 1.7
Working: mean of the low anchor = 171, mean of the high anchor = 176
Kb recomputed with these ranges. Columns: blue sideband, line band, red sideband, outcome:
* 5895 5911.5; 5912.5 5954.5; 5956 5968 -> -1.5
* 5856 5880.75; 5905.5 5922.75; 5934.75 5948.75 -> 0.1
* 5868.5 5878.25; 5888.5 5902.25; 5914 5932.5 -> 3.7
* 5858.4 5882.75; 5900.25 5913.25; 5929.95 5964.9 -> 0.2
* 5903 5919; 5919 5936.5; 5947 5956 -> -0.5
